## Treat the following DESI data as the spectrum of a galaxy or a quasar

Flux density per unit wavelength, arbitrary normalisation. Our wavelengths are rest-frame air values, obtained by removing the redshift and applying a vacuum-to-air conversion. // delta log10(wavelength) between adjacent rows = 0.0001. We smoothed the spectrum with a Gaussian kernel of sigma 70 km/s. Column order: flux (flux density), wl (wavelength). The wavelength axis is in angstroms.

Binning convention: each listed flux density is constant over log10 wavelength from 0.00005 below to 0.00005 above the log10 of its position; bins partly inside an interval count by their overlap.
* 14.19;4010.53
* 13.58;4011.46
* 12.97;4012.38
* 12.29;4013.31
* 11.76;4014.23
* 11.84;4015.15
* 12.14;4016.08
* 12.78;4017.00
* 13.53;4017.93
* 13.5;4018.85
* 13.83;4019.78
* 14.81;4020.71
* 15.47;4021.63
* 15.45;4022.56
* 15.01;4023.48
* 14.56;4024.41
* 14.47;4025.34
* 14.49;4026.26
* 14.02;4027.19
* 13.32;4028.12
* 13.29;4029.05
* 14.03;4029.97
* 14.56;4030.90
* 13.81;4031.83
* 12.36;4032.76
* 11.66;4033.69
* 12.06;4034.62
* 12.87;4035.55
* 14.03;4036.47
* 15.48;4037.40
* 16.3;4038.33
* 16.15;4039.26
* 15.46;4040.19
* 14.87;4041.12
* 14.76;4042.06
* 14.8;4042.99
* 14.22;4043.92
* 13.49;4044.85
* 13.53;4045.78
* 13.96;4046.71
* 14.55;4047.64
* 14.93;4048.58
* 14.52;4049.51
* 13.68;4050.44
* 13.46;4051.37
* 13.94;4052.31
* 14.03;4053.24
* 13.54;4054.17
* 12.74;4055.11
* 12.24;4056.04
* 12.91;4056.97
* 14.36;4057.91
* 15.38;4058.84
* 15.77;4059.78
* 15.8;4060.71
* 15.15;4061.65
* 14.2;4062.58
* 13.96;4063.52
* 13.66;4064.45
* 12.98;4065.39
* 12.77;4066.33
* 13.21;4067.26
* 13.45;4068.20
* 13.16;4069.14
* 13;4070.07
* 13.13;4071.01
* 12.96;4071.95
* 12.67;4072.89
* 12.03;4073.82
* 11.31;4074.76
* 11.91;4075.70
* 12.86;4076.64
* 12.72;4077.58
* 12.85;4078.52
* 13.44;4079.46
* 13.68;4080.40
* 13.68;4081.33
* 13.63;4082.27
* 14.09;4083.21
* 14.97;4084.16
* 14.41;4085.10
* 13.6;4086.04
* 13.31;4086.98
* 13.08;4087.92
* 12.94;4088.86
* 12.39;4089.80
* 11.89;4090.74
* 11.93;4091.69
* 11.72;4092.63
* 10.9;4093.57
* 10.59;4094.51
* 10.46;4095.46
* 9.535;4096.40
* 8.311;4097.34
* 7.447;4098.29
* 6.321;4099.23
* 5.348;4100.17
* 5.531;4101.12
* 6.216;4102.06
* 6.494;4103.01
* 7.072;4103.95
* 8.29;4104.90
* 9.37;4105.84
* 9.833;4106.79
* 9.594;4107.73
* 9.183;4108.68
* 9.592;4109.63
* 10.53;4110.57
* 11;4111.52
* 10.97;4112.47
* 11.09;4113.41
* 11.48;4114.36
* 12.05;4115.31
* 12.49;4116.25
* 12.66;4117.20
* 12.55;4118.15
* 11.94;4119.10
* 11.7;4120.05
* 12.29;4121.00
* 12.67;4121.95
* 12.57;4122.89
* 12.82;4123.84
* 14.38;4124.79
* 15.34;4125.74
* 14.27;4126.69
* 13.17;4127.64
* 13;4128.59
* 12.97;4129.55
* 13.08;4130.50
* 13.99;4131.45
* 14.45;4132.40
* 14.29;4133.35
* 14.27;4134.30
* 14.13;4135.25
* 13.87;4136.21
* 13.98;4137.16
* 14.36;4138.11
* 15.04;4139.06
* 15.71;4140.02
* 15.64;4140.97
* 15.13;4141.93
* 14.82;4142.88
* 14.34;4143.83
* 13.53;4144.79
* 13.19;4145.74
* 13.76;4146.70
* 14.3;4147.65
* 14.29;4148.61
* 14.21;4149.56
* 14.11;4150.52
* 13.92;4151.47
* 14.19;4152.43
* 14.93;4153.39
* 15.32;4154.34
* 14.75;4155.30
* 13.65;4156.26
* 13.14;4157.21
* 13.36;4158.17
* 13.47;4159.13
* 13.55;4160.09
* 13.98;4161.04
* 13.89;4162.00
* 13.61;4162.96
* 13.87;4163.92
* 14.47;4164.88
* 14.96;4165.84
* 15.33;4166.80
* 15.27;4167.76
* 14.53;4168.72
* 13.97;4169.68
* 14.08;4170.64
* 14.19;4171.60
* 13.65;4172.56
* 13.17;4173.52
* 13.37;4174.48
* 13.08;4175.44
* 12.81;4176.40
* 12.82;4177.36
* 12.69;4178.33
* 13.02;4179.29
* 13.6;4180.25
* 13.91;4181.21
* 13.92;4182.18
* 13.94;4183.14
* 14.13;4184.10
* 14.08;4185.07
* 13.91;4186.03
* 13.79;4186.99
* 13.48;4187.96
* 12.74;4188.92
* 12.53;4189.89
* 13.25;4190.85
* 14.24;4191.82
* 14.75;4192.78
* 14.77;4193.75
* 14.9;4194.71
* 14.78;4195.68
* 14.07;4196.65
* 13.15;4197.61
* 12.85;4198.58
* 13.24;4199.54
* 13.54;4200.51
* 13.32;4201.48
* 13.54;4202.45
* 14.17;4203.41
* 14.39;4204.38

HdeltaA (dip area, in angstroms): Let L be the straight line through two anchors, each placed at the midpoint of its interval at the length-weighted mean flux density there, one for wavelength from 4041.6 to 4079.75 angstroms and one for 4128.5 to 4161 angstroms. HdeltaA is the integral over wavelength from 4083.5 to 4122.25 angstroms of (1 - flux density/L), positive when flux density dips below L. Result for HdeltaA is 9.2 angstroms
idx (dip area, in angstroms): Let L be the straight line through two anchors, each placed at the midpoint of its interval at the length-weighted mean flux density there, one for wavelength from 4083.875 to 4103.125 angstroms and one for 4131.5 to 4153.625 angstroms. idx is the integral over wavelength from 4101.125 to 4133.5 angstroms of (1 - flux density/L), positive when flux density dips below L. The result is 2.5 angstroms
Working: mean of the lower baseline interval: 10.4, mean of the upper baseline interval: 14.4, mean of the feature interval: 11.5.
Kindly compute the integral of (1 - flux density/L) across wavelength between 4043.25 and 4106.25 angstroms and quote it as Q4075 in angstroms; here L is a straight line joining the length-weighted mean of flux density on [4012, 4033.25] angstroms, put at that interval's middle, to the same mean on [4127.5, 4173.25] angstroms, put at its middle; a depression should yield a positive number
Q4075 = 6.95 angstroms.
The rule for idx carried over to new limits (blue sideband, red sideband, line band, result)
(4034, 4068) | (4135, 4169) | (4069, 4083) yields 1.3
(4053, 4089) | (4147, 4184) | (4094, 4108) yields 5.8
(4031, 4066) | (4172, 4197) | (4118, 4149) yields 0.0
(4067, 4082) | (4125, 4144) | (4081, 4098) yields 1.3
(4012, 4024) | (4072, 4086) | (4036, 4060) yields -1.8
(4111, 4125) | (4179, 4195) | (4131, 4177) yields -4.1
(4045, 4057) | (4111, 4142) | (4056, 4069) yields -0.3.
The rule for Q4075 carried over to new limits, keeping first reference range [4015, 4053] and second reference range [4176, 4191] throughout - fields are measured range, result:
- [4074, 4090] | 0.74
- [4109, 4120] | 1.81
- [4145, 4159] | -0.51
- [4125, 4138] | -0.27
